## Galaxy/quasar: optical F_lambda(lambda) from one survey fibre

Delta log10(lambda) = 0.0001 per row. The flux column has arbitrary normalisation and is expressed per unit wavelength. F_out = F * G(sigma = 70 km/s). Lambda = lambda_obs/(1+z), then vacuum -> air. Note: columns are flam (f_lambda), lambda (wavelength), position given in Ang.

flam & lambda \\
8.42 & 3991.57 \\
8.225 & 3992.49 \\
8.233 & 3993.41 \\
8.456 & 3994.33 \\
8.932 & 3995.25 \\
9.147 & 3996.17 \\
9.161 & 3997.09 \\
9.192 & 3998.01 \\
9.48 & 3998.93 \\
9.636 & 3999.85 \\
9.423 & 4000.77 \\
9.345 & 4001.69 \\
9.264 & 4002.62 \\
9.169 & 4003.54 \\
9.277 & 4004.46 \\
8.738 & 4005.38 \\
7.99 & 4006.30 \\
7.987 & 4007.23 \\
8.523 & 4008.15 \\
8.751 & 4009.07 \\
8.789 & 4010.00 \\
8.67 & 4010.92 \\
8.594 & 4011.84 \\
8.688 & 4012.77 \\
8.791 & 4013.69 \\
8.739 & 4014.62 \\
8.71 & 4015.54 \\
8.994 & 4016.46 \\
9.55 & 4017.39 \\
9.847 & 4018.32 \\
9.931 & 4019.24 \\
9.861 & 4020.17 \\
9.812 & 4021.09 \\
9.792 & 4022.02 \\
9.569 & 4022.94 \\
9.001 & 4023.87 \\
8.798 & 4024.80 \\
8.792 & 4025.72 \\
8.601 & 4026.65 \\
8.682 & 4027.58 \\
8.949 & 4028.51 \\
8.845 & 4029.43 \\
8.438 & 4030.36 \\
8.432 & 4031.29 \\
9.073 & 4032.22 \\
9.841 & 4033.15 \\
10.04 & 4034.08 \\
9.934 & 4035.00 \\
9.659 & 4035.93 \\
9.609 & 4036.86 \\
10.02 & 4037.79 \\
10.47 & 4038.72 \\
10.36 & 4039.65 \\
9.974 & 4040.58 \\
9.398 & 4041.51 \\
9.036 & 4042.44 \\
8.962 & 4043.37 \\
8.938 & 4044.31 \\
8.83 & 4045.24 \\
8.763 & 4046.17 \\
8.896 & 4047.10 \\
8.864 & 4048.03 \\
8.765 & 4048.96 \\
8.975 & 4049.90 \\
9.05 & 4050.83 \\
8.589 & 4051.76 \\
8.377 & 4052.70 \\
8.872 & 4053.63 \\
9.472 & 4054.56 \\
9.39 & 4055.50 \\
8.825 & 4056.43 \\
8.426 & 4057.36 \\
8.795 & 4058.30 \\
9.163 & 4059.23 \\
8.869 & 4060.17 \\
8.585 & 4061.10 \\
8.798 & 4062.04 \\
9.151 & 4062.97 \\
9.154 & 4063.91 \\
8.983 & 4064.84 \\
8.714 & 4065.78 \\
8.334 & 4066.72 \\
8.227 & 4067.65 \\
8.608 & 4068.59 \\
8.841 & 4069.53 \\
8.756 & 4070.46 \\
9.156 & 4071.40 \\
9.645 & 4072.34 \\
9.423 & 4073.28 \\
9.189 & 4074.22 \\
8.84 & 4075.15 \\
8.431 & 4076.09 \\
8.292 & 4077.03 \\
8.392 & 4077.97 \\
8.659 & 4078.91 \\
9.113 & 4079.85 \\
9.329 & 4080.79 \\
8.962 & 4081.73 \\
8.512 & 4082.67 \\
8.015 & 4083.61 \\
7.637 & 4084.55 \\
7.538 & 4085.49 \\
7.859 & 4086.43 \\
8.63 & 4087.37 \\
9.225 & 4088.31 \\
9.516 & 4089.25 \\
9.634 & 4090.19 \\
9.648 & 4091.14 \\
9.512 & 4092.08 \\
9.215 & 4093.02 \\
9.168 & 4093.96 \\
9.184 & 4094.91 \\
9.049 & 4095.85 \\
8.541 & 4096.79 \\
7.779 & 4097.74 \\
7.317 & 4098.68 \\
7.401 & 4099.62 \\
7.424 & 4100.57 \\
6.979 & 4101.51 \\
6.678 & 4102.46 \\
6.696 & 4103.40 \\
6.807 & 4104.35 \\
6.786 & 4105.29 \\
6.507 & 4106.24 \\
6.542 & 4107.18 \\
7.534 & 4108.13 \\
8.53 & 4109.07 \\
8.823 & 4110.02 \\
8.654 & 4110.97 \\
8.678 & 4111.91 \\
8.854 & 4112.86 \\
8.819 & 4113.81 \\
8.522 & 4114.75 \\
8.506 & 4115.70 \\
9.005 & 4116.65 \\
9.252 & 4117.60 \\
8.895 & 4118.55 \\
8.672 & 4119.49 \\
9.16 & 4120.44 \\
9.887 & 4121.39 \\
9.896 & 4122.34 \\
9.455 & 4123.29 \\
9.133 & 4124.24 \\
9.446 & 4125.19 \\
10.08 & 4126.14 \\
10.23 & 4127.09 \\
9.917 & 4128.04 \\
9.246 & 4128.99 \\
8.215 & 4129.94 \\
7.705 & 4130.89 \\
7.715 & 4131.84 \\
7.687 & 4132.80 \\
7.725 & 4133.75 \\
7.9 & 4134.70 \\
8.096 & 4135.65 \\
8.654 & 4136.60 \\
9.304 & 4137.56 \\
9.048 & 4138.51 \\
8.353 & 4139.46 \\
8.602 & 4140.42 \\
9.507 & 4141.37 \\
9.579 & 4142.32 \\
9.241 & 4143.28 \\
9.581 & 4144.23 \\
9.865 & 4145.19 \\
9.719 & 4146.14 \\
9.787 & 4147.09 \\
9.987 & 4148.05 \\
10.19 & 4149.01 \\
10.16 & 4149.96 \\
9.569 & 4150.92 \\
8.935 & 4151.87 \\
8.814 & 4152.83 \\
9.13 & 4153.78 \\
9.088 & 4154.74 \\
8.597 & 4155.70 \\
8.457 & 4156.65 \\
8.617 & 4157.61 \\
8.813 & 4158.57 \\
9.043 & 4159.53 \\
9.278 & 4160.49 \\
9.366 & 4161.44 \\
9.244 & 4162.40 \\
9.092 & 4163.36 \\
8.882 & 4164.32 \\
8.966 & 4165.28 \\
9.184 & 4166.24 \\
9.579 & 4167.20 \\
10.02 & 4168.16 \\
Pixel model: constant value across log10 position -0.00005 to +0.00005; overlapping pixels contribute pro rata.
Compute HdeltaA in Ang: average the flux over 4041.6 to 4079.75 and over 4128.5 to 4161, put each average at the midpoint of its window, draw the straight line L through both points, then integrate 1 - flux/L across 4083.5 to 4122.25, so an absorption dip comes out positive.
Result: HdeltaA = 2.5 Ang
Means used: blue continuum 8.86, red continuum 8.95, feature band 8.34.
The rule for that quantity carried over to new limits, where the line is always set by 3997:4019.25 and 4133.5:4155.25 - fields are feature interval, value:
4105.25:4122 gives 1.21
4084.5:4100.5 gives 0.83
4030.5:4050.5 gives -0.71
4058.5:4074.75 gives 0.28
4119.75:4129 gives -0.49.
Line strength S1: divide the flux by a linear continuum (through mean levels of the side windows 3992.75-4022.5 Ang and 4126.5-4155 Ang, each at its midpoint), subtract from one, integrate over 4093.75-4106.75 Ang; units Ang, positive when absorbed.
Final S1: 2.1 Ang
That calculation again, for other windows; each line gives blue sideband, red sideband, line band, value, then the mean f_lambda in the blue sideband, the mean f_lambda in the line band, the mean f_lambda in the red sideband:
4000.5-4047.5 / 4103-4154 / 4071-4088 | 0.62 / 9.16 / 8.65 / 8.81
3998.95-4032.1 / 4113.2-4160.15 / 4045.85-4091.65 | 1.08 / 9.01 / 8.81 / 9.06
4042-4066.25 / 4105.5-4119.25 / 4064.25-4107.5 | 1.04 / 8.89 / 8.39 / 8.34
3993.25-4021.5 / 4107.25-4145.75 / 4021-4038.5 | -0.51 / 9.03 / 9.26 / 8.88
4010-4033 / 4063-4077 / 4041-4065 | 0.03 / 9.05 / 8.92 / 8.87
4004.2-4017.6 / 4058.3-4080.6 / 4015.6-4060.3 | -2.27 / 8.7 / 9.21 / 8.84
